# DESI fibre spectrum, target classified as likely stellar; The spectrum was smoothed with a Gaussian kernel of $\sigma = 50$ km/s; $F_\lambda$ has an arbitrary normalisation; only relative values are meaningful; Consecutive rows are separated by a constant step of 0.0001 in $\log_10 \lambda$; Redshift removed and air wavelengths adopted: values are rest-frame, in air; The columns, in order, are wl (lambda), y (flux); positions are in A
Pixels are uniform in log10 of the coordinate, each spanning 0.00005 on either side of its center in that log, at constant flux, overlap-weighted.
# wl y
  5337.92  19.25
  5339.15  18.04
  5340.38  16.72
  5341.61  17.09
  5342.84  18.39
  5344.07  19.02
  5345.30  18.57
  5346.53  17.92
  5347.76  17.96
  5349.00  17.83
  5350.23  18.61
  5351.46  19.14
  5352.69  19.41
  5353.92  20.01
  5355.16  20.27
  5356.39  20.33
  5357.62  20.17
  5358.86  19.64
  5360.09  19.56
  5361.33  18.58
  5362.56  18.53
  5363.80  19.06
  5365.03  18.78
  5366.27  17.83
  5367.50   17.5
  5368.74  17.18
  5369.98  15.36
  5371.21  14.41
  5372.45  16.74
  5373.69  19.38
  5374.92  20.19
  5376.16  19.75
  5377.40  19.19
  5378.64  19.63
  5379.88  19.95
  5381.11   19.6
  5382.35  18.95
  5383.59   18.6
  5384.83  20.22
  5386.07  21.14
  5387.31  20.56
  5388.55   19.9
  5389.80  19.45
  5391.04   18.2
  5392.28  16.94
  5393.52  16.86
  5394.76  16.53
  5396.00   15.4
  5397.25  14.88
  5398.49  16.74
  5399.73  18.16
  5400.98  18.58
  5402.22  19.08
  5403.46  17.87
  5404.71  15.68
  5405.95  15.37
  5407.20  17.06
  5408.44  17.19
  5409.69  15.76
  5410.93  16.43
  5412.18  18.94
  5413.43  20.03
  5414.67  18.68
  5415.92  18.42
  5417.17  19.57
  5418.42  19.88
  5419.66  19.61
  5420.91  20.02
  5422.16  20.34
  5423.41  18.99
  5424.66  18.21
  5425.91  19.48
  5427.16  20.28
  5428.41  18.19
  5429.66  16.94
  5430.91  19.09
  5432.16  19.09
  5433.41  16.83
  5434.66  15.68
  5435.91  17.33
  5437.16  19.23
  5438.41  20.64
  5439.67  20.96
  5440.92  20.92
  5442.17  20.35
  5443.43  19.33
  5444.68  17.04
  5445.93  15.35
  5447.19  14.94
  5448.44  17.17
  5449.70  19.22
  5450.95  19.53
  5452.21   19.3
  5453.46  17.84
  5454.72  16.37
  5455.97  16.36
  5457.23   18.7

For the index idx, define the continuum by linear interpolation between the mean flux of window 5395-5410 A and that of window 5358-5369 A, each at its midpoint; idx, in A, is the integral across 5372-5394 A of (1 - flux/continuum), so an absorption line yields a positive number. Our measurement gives -1.9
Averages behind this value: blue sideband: 18.6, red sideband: 16.8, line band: 19.2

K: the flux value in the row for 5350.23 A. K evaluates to 18.61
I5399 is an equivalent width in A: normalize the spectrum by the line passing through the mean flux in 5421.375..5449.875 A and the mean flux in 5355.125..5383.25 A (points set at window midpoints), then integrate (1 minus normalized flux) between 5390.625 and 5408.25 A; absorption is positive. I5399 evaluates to 1.57 A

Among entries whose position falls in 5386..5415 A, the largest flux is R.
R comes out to 21.14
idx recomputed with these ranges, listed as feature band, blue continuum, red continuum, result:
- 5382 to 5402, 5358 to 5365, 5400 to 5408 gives -0.4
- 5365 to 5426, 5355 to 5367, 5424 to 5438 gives 1.6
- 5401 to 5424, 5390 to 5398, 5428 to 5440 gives -1.1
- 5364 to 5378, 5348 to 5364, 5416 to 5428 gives 1.1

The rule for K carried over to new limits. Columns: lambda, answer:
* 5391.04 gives 18.2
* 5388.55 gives 19.9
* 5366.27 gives 17.83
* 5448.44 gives 17.17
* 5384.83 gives 20.22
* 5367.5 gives 17.5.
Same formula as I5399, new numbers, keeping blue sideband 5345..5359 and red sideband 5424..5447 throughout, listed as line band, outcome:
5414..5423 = -0.40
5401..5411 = 0.97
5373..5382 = -0.32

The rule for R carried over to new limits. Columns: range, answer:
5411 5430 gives 20.34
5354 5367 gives 20.33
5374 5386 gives 20.22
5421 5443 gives 20.96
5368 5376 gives 20.19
